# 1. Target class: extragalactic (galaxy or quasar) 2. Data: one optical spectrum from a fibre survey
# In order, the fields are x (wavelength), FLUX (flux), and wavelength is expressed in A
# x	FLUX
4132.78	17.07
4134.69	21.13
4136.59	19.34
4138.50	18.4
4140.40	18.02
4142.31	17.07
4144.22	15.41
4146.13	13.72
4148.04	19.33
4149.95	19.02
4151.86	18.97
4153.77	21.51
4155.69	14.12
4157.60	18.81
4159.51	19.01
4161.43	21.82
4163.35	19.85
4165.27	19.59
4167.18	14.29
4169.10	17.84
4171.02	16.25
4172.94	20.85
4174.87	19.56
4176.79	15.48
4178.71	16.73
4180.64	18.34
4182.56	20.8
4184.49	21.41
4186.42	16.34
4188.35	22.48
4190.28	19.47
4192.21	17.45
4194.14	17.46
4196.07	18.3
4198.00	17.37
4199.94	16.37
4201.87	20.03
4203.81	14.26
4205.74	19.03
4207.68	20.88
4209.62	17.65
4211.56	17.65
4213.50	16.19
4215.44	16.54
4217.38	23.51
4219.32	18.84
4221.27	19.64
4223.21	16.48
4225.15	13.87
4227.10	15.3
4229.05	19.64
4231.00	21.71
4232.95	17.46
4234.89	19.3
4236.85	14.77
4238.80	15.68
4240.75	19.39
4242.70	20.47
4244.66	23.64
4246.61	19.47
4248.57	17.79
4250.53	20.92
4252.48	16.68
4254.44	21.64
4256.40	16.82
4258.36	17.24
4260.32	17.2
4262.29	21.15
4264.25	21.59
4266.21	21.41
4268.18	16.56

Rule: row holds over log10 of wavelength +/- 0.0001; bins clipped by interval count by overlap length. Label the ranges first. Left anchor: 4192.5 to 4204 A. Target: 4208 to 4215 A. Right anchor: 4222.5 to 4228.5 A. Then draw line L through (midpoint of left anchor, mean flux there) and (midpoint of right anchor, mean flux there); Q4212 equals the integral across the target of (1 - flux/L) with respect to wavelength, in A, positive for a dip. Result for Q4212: -0.4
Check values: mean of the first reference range 17.5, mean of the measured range 17.5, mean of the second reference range 15.5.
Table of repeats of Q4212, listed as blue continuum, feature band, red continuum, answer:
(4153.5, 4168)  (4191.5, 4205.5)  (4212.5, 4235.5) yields 0.7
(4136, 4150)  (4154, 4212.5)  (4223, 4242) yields -3.2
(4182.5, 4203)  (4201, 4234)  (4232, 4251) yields 1.1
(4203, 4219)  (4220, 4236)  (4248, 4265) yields 0.5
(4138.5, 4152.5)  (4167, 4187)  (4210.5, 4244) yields -0.6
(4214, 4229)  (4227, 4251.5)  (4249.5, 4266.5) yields -0.6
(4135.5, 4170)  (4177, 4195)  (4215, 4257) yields -0.5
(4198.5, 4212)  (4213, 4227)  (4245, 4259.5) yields 0.4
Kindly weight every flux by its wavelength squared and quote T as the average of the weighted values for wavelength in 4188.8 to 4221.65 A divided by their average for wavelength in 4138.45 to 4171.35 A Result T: 1.0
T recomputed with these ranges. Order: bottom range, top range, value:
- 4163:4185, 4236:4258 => 1.06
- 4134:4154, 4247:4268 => 1.11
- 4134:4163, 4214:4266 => 1.07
